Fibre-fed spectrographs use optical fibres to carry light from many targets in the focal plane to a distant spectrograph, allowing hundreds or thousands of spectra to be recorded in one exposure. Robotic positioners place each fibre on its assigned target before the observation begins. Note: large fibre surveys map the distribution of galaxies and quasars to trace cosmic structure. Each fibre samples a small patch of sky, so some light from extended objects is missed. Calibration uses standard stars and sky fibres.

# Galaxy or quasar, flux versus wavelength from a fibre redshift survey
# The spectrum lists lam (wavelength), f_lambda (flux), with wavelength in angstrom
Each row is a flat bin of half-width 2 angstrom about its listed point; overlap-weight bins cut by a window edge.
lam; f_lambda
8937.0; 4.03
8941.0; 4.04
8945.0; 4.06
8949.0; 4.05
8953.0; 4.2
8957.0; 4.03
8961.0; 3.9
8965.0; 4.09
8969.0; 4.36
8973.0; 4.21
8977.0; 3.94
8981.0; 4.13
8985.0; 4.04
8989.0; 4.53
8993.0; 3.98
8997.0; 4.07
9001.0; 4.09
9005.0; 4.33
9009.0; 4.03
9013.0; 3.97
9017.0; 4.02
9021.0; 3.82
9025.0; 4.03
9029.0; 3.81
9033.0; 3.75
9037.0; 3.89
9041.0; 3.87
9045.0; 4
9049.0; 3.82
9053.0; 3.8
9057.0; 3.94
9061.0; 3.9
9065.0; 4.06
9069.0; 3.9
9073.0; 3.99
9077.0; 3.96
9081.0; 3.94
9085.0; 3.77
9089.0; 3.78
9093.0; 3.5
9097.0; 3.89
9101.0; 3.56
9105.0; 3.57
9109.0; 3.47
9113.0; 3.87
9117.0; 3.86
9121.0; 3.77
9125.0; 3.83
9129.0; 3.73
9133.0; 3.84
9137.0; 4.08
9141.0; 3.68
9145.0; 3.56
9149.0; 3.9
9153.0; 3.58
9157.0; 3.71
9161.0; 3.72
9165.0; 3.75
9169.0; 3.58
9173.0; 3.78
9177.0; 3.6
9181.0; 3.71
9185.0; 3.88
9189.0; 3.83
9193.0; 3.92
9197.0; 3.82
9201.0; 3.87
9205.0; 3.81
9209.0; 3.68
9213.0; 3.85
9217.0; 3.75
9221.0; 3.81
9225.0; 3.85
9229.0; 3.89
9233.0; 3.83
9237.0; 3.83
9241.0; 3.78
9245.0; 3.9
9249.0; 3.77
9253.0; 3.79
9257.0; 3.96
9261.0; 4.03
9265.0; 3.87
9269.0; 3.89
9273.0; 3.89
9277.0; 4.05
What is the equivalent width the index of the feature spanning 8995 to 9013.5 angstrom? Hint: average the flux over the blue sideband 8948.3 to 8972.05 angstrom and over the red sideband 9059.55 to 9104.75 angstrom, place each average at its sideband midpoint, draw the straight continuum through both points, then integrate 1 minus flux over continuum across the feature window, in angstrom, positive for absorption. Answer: -0.5 angstrom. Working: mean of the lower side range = 4.11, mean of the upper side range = 3.83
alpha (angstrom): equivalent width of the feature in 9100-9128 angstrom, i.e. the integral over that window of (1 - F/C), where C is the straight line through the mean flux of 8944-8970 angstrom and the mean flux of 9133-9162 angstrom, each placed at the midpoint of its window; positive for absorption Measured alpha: 0.75 angstrom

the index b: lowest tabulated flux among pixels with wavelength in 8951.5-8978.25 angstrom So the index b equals 3.9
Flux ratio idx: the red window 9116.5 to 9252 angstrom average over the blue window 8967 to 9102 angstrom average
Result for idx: 0.96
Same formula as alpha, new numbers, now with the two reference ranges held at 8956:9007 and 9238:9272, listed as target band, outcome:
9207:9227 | 0.6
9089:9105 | 1.5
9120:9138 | 0.7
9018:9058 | 2.0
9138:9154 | 1.1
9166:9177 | 0.8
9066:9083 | 0.4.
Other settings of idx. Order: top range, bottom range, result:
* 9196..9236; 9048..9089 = 0.98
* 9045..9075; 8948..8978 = 0.96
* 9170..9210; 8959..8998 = 0.92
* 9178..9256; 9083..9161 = 1.02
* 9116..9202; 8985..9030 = 0.93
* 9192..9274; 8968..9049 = 0.95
